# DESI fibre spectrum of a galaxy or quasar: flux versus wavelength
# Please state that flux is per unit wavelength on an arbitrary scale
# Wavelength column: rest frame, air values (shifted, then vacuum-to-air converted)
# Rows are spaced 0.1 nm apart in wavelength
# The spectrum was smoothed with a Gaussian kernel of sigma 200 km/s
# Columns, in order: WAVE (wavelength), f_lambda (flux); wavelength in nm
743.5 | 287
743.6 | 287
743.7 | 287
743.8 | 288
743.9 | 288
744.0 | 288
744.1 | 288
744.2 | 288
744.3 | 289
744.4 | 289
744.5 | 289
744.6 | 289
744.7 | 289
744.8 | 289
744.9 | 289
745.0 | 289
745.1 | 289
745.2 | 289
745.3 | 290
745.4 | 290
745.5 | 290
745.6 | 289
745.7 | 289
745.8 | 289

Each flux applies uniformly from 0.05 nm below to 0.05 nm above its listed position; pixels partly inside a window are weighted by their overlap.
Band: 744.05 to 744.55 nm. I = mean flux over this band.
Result 289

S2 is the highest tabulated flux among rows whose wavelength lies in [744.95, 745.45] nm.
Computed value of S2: 290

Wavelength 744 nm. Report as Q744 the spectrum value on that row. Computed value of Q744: 288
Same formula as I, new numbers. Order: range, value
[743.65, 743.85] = 288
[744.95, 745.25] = 289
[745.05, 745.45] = 290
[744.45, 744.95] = 289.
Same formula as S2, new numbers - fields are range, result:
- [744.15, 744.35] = 289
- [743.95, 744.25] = 288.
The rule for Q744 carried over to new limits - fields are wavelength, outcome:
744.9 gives 289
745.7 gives 289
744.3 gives 289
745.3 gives 290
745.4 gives 290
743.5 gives 287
